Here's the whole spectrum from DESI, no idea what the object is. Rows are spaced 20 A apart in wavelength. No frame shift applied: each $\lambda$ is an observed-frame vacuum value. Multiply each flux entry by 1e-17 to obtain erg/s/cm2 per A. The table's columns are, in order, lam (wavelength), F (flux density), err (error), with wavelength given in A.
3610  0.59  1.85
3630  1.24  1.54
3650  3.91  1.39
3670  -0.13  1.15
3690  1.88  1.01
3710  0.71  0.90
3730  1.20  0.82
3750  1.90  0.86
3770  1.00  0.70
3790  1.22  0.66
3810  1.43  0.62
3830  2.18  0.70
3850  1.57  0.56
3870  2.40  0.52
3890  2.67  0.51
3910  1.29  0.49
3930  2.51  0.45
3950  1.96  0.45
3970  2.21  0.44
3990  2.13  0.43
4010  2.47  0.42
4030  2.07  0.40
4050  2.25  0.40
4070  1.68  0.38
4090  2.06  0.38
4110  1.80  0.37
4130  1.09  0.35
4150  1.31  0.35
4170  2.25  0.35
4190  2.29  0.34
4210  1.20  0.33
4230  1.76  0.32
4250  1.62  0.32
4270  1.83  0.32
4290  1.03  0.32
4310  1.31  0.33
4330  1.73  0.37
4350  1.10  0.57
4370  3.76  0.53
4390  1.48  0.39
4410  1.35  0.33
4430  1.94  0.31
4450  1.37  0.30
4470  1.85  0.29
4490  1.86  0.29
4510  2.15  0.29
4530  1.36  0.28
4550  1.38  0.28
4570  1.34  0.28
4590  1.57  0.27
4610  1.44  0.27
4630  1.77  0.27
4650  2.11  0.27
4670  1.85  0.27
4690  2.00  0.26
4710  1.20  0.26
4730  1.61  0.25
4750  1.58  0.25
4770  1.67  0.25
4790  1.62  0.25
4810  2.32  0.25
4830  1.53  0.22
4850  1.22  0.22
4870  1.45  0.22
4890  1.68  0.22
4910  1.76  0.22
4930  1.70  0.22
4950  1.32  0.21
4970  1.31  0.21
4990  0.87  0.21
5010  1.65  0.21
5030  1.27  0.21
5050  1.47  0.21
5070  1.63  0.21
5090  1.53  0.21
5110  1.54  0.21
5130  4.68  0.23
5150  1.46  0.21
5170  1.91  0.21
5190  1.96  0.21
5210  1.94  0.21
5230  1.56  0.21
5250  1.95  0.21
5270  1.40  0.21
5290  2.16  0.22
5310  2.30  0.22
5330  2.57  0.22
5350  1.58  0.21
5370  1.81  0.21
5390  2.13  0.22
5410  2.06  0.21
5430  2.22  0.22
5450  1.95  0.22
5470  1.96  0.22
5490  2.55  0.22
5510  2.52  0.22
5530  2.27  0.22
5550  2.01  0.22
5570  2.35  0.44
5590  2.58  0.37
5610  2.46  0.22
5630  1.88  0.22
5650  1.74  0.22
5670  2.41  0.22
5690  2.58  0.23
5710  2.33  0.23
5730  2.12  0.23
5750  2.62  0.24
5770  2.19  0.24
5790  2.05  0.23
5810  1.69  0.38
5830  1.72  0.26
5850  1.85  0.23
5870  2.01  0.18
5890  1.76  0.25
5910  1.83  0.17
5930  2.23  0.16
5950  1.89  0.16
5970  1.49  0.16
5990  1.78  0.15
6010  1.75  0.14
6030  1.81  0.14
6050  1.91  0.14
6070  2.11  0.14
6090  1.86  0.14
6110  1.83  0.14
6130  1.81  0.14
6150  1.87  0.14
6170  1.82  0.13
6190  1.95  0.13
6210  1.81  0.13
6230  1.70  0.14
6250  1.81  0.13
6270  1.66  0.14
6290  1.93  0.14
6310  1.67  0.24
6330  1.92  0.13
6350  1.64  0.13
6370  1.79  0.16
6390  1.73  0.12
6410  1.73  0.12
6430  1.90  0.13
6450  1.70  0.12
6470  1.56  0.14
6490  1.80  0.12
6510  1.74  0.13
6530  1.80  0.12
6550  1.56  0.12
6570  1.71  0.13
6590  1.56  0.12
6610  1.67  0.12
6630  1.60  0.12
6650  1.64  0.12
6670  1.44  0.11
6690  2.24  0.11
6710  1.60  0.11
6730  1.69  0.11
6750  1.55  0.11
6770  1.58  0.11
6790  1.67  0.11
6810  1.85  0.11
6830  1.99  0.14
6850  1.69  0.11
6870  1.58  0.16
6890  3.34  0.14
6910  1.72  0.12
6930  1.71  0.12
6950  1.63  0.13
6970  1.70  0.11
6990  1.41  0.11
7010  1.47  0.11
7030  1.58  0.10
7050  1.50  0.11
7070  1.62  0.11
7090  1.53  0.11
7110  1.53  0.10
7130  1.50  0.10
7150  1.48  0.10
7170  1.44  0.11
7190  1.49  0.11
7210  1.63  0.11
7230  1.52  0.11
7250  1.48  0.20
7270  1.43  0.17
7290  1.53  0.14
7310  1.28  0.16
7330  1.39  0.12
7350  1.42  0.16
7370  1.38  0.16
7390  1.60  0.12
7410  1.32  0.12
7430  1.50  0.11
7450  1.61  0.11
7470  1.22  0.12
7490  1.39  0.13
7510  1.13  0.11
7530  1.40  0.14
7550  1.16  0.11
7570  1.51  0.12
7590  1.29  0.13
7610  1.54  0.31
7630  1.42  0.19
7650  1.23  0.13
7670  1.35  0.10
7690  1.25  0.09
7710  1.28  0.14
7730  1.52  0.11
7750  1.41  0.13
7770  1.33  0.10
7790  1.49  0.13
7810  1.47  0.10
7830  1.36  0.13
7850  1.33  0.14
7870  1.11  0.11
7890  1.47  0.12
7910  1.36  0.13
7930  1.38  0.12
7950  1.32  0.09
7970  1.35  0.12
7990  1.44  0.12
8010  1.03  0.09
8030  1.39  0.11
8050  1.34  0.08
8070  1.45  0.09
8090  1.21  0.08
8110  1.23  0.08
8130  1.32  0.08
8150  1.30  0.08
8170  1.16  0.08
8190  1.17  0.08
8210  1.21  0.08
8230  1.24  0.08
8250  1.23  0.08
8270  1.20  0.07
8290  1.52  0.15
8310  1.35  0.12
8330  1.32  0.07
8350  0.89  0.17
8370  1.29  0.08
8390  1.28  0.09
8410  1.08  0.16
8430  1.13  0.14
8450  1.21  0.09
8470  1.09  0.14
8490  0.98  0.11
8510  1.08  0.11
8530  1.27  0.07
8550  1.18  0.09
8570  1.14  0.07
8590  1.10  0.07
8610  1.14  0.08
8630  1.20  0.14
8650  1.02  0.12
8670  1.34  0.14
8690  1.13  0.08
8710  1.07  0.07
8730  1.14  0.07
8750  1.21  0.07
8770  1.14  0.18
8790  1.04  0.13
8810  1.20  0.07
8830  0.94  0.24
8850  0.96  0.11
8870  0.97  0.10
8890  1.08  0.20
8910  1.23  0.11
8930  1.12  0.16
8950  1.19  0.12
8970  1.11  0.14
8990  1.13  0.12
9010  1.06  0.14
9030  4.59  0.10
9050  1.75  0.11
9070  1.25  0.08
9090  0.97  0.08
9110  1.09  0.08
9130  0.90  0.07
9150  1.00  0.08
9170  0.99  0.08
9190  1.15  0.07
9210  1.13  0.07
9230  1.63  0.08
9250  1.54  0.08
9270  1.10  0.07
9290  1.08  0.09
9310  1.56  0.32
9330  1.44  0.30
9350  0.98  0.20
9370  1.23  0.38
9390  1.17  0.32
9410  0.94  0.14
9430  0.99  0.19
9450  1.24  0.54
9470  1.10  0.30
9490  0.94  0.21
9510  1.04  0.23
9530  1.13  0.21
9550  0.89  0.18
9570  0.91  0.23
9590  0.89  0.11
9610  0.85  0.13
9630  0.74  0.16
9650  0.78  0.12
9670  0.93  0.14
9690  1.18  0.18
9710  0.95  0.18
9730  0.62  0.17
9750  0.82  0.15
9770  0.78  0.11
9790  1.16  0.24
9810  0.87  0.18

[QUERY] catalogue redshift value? 0.37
